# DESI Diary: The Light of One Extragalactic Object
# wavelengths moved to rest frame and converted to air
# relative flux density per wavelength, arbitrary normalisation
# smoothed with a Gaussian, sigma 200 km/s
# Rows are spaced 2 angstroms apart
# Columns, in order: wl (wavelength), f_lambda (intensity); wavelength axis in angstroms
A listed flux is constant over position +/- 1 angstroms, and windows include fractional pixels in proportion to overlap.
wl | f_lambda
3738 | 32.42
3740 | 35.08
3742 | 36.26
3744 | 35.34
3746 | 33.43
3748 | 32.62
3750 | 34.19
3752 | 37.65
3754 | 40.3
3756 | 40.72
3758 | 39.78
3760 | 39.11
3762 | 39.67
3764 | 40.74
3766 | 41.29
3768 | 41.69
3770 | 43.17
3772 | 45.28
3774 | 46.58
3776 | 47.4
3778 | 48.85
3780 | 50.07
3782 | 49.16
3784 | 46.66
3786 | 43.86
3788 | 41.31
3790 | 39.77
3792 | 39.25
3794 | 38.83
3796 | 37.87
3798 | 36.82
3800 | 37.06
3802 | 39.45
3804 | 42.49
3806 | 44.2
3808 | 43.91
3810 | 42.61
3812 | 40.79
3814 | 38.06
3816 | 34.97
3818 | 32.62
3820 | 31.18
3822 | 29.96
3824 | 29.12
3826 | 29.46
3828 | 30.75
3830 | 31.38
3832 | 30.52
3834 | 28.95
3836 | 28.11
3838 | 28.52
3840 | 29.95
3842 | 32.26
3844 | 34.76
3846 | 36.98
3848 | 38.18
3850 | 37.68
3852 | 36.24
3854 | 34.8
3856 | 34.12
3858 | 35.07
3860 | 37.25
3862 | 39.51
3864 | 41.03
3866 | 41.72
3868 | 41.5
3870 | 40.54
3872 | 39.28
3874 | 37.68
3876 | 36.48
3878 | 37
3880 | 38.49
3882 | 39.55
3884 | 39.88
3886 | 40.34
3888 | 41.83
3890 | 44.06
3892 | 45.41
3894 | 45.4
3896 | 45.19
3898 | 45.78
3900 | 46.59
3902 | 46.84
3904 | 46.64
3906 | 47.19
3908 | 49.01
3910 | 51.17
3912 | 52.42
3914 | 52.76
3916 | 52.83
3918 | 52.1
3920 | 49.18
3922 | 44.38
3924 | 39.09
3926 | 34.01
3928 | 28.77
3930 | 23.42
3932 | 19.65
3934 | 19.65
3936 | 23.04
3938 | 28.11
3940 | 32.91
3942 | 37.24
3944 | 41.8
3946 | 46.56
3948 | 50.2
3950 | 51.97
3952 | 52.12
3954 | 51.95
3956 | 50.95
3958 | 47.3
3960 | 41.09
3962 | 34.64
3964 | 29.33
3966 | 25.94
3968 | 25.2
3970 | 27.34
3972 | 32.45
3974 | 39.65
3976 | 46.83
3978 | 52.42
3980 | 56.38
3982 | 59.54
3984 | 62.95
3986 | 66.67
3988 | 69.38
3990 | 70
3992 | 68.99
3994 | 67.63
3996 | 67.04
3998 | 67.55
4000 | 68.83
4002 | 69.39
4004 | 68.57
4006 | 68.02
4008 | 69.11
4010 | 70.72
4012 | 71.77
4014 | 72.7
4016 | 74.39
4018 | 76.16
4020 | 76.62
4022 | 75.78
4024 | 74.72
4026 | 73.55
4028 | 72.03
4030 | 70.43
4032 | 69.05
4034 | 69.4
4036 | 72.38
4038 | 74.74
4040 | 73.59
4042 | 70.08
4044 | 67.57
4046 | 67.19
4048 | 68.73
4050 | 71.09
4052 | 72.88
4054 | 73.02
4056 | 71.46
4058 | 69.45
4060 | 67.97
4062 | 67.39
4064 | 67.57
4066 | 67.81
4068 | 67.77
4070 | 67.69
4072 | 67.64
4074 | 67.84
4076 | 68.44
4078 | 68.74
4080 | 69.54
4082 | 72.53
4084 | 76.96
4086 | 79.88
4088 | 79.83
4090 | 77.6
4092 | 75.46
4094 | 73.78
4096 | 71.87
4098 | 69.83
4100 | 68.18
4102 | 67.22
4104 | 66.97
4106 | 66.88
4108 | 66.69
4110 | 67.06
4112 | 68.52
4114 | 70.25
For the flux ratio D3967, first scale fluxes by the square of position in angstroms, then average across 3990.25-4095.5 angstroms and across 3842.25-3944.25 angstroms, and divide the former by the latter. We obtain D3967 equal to 1.94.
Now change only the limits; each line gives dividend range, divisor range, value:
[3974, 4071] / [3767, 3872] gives 2.00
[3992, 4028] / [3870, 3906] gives 1.79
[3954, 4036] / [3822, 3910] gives 1.68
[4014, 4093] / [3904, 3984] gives 1.83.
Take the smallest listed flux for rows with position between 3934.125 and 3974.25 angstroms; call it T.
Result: 23.04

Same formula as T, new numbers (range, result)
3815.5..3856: 28.11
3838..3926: 28.52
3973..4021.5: 39.65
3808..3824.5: 29.12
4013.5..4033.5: 69.05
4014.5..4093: 67.19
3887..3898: 41.83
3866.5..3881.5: 36.48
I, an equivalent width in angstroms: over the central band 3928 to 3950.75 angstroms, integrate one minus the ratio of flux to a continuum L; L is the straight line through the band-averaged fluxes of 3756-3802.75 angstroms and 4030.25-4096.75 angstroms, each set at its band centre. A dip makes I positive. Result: 9.7 angstroms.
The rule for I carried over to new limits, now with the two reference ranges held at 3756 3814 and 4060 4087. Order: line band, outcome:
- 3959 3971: 5.8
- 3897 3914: 1.7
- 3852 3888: 8.5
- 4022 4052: -2.2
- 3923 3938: 7.8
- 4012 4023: -1.8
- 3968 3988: 3.9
